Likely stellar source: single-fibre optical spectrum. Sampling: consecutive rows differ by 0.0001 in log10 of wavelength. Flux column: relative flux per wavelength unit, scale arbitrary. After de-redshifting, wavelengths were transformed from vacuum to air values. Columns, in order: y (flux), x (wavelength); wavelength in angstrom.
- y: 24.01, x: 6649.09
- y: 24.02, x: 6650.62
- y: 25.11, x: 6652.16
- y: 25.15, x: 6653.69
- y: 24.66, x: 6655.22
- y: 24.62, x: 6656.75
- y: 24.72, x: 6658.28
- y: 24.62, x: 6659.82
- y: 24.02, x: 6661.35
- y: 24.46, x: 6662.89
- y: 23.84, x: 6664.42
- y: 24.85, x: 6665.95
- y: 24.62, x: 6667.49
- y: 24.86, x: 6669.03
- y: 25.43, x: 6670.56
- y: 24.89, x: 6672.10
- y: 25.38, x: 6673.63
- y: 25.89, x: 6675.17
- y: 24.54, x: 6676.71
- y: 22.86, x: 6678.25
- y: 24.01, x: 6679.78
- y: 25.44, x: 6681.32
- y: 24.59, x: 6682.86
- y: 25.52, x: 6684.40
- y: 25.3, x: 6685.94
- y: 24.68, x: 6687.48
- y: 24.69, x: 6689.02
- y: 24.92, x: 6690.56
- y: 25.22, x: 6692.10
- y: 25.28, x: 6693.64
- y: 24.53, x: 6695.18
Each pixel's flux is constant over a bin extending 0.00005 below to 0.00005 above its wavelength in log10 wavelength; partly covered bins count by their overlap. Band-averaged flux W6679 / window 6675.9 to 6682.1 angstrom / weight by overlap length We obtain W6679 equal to 24.2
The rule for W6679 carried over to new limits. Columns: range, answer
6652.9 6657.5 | 24.8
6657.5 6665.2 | 24.3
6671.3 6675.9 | 25.4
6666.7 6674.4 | 25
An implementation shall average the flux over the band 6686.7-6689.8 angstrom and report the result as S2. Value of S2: 24.7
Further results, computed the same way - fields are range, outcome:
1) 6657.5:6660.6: 24.7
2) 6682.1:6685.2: 25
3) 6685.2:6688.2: 25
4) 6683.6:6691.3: 25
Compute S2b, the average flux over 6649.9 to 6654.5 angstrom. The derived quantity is 24.7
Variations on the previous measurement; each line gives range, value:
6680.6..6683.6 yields 25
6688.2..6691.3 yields 24.8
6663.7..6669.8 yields 24.6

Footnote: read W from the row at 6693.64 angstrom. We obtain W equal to 25.28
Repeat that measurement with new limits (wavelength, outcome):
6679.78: 24.01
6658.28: 24.72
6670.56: 25.43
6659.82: 24.62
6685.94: 25.3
